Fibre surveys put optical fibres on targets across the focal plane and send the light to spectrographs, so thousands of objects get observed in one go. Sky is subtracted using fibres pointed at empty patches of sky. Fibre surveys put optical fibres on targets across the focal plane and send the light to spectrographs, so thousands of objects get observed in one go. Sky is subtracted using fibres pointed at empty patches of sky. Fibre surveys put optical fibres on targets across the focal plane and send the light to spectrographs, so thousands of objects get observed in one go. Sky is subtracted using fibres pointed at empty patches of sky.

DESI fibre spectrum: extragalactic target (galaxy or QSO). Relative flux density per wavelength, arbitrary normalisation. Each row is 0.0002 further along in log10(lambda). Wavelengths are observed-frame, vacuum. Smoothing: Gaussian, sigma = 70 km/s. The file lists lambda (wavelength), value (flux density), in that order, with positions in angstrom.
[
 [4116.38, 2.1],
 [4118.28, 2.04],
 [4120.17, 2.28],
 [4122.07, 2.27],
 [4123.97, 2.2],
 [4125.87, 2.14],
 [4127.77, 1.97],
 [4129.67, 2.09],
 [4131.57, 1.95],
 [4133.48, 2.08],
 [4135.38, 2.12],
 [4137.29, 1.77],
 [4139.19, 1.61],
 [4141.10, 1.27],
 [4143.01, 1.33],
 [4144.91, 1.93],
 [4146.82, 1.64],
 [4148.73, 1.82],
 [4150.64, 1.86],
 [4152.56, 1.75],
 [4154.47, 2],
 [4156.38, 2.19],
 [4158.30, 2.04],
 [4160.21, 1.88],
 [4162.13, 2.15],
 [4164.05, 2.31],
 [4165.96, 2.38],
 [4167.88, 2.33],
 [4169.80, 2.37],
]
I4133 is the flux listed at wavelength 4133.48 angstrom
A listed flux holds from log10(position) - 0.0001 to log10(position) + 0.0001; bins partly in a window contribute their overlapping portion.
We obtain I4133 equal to 2.08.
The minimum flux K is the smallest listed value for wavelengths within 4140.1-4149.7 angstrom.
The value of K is 1.27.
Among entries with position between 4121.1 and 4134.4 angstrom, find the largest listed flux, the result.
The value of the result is 2.27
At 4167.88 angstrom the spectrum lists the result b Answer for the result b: 2.33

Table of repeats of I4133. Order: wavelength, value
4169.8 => 2.37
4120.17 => 2.28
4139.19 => 1.61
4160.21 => 1.88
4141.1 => 1.27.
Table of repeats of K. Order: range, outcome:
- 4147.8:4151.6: 1.82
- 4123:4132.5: 1.95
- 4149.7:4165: 1.75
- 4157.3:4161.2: 1.88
